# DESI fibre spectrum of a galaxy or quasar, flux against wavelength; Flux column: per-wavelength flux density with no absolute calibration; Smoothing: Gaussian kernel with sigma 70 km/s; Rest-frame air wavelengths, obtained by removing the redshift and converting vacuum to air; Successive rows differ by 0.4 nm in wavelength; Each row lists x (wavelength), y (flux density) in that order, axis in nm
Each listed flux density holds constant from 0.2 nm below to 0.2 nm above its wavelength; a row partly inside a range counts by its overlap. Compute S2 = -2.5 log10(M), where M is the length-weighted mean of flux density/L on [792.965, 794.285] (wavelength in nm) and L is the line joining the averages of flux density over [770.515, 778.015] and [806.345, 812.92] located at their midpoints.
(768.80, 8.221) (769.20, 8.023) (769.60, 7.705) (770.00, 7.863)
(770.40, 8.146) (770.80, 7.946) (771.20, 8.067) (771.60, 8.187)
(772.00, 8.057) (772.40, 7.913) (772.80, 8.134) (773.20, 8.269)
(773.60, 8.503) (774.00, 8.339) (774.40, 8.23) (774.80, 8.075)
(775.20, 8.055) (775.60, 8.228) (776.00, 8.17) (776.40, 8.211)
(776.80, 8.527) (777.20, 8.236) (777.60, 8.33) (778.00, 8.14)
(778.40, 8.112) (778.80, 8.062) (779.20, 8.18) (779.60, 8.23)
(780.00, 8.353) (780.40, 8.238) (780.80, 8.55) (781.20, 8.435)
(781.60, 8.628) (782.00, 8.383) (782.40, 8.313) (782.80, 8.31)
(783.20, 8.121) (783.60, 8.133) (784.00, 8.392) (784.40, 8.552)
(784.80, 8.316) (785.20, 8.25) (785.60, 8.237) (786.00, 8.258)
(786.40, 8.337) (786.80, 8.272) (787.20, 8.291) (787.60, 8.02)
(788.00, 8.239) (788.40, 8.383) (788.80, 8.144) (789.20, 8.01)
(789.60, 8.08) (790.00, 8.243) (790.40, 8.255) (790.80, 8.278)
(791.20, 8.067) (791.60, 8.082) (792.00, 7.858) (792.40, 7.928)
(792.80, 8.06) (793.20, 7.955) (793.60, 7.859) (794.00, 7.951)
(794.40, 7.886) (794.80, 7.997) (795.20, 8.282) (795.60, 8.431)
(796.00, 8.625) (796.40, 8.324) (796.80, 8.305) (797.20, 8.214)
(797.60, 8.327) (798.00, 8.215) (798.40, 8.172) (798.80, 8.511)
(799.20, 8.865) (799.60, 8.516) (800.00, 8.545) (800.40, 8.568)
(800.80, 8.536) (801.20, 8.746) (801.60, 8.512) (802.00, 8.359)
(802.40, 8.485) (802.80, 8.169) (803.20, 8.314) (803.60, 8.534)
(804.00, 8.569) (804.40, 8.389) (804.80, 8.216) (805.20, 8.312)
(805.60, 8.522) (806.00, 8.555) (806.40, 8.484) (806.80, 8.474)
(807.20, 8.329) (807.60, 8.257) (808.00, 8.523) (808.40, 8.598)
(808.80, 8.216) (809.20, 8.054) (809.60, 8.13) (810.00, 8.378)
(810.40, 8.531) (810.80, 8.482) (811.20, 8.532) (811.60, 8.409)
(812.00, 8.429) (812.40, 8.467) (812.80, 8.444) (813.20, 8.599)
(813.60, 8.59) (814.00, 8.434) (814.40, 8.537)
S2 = 0.05 mag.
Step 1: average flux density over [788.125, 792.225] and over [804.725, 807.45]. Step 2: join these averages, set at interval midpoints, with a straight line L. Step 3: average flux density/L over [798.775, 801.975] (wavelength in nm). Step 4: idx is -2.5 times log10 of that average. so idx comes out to -0.03 mag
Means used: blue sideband 8.14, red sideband 8.42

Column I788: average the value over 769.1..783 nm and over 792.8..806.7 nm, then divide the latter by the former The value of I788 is 1.02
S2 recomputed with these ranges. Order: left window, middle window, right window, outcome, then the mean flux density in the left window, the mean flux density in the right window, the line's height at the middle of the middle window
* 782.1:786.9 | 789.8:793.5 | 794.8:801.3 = 0.04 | 8.29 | 8.43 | 8.37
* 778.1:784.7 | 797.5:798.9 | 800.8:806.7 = 0.02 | 8.31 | 8.44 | 8.41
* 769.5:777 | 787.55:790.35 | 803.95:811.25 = 0.01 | 8.14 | 8.39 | 8.26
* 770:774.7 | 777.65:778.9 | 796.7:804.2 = 0.01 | 8.15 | 8.45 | 8.21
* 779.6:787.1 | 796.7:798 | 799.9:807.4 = 0.02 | 8.33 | 8.45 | 8.42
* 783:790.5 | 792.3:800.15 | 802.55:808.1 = 0.01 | 8.24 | 8.4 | 8.32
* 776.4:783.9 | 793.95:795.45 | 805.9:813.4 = 0.04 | 8.29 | 8.41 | 8.35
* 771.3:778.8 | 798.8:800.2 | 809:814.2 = -0.04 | 8.2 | 8.42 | 8.35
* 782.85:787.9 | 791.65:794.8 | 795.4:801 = 0.06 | 8.27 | 8.44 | 8.37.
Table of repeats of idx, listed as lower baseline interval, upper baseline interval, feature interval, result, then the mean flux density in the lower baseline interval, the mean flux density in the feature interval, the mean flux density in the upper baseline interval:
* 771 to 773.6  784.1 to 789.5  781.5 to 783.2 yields -0.02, 8.14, 8.36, 8.25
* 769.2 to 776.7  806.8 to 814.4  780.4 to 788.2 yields -0.01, 8.12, 8.32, 8.42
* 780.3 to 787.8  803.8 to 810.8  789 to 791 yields 0.02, 8.32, 8.17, 8.39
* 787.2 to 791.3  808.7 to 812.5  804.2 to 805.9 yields -0.01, 8.18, 8.37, 8.36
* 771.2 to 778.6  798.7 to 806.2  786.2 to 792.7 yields 0.03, 8.2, 8.15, 8.49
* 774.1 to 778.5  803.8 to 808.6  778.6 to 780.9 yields 0.00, 8.22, 8.26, 8.44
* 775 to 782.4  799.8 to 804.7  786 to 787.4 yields 0.01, 8.28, 8.29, 8.47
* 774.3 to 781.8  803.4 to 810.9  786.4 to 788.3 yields 0.01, 8.26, 8.23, 8.4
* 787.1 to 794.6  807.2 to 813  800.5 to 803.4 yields -0.03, 8.08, 8.45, 8.39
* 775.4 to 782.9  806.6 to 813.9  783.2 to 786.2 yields 0.00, 8.3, 8.29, 8.41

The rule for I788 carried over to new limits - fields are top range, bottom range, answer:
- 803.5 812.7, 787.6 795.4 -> 1.04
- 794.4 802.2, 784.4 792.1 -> 1.03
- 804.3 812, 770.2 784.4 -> 1.02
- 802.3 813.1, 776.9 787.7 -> 1.01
